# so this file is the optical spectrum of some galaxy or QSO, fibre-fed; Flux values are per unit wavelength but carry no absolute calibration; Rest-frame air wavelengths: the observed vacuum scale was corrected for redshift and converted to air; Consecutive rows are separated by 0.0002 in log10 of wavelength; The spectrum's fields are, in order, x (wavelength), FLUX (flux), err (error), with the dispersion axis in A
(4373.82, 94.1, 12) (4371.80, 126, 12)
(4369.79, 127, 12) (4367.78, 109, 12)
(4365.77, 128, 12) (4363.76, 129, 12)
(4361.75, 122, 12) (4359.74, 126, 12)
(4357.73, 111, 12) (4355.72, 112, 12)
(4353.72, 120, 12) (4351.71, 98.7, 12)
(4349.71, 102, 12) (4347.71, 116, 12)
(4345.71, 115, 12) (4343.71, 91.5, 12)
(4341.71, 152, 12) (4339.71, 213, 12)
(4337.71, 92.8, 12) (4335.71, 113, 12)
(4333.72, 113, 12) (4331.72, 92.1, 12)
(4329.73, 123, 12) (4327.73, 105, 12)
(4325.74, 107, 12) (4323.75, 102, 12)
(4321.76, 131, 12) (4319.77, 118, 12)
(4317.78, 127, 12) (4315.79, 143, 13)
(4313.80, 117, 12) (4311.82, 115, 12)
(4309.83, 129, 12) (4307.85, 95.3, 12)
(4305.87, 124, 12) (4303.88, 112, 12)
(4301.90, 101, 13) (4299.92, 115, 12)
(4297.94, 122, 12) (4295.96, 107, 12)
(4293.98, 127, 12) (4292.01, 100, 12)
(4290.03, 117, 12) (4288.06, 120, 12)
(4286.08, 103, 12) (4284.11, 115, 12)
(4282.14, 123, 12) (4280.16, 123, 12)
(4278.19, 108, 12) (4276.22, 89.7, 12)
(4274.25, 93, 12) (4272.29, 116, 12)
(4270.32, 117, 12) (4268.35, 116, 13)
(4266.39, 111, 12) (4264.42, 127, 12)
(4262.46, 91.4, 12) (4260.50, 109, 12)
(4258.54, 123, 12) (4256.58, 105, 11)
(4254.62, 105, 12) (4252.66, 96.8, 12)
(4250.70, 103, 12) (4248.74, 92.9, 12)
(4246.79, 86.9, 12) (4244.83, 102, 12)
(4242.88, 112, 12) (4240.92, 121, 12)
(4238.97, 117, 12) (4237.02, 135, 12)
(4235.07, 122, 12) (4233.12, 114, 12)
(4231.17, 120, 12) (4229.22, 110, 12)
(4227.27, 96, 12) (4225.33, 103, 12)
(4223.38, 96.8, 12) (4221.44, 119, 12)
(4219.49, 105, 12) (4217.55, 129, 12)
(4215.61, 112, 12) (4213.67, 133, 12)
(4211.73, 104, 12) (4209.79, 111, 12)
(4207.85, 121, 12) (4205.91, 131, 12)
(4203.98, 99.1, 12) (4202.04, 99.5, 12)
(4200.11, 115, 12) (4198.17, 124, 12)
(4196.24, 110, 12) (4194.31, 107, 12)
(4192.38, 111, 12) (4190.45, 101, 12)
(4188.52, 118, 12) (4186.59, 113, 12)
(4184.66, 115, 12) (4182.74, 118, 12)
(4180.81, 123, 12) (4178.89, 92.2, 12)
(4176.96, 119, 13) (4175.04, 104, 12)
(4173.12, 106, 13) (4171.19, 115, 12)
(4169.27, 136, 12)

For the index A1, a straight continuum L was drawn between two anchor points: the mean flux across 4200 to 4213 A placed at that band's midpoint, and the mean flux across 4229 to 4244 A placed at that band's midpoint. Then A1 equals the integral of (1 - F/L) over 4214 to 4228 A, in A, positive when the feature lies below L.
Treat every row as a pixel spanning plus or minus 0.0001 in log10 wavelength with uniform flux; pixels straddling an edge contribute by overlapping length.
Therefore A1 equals 0.6 A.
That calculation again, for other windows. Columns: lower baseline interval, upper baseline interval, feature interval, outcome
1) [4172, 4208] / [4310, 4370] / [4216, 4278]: 2.9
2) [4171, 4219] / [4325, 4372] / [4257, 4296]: 1.4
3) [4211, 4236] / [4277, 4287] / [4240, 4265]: 1.7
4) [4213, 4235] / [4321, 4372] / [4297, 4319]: -0.3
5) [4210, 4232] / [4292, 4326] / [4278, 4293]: 0.2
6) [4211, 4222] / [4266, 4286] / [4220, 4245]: 0.5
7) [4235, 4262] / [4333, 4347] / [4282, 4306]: 0.9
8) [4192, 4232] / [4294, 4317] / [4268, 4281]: 0.8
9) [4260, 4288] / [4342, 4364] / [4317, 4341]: -1.6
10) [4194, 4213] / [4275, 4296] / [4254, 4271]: 0.1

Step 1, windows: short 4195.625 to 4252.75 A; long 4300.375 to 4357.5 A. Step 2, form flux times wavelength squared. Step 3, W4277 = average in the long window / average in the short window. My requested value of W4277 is 1.1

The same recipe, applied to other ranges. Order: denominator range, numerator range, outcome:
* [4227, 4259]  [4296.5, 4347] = 1.12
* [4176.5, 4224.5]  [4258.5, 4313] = 1.04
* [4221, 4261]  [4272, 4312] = 1.05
